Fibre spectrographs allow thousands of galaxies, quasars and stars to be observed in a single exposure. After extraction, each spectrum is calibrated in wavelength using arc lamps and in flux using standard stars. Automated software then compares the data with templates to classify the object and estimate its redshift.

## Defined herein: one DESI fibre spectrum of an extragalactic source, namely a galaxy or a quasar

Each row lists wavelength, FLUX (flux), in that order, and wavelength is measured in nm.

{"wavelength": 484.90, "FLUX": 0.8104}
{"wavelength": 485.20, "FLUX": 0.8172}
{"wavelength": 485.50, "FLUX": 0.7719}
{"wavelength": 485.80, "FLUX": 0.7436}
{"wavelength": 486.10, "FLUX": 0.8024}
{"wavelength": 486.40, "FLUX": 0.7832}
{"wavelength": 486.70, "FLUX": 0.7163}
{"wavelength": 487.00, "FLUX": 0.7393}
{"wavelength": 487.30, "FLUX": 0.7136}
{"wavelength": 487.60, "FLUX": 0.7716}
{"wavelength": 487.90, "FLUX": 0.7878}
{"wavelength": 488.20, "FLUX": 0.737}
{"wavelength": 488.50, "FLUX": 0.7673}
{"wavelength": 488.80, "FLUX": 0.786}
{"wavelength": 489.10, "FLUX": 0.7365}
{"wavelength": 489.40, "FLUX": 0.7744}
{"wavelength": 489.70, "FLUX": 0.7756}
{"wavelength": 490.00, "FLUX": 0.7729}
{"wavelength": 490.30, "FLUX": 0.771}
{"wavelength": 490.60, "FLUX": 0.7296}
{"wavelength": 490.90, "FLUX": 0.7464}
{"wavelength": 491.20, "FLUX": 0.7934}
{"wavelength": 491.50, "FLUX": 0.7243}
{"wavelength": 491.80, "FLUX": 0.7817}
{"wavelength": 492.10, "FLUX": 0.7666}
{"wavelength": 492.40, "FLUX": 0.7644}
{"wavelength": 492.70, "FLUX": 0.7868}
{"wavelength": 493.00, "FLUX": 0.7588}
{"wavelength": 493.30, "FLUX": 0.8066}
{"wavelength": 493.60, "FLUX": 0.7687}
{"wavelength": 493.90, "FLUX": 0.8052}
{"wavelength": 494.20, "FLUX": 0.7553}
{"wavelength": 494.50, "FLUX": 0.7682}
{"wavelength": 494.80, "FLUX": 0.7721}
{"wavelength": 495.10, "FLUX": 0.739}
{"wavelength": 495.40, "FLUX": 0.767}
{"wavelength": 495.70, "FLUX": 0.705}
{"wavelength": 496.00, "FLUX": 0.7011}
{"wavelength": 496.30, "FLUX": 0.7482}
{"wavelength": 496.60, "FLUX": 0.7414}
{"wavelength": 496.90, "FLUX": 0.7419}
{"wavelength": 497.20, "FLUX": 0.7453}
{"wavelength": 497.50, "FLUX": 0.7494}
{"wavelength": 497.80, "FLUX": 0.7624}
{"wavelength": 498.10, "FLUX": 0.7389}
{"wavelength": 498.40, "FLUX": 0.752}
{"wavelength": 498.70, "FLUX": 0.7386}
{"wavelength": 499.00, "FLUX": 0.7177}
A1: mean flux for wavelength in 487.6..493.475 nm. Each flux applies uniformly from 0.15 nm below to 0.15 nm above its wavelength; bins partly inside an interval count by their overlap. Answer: 0.767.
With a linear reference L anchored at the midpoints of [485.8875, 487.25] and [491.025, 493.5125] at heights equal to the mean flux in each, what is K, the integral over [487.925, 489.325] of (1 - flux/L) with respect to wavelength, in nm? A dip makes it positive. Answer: 0.00 nm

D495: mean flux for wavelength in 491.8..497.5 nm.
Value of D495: 0.758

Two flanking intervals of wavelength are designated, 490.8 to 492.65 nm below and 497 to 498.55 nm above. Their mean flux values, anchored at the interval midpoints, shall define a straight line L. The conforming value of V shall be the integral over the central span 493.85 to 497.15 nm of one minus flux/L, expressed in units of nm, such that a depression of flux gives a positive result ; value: 0.03 nm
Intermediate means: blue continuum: 0.765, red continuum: 0.749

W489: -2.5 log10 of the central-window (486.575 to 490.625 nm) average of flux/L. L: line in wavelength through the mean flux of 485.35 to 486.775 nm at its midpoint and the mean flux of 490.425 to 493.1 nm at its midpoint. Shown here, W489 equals 0.01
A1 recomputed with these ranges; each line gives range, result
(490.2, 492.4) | 0.759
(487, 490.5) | 0.762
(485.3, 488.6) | 0.758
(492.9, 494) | 0.785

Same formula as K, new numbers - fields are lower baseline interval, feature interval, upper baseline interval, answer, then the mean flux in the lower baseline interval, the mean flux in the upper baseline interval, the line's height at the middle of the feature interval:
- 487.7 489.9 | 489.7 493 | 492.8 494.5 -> 0.04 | 0.767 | 0.778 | 0.773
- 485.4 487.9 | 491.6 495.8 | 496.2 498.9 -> -0.10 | 0.757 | 0.746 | 0.75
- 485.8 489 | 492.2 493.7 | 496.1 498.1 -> -0.05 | 0.759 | 0.746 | 0.752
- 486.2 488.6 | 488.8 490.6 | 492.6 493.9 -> 0.00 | 0.753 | 0.783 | 0.765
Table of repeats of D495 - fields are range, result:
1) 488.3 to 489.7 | 0.766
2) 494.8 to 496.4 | 0.735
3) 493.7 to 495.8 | 0.76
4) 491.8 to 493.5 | 0.777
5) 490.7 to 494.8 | 0.771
